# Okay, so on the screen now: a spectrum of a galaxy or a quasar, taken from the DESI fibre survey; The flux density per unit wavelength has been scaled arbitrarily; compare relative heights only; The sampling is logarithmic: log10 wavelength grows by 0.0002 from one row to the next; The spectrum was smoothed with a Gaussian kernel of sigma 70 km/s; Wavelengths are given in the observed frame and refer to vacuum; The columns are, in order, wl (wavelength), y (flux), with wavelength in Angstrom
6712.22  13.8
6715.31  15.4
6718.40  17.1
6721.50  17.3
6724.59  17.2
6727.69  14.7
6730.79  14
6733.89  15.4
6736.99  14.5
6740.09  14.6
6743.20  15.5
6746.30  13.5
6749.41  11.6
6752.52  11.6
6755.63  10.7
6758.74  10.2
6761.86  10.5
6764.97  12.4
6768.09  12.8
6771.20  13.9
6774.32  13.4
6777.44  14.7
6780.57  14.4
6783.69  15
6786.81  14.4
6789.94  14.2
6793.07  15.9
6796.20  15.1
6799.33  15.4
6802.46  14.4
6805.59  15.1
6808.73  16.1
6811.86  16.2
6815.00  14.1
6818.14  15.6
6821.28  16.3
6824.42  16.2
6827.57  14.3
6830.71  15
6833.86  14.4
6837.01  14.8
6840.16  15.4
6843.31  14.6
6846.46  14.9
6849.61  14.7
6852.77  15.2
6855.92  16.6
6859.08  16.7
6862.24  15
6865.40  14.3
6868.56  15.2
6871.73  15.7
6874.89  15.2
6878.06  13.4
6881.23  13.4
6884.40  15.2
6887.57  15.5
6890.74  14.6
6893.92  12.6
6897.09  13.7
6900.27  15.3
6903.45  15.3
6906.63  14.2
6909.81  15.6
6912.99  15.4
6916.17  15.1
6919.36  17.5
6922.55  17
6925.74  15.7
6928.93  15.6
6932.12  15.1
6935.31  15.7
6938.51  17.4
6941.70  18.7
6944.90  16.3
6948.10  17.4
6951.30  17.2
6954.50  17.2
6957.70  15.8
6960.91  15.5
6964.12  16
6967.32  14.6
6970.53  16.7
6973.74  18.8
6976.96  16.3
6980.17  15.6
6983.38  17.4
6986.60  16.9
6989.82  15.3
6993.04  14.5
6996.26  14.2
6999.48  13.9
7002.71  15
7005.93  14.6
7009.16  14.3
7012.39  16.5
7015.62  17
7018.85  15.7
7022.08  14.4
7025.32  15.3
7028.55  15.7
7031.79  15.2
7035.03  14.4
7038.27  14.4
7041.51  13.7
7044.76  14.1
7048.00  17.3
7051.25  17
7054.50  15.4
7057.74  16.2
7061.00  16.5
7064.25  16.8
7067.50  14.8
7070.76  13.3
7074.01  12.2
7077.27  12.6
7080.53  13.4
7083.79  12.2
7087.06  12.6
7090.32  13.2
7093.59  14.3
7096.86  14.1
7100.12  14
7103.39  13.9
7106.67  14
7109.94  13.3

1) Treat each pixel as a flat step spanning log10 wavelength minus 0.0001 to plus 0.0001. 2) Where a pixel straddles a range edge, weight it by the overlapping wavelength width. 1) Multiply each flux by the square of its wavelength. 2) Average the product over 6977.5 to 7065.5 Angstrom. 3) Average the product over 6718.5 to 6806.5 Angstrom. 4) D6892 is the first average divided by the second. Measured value 1.19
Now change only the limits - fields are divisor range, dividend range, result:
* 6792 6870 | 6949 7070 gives 1.08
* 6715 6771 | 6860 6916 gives 1.11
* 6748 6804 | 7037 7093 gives 1.17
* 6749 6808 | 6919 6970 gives 1.27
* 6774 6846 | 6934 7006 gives 1.13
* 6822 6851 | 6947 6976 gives 1.15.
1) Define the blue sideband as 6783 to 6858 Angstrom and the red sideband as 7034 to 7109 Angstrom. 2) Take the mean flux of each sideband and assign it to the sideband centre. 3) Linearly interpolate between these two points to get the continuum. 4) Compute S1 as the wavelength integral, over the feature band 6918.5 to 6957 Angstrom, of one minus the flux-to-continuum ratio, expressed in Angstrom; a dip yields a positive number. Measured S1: -5.0 Angstrom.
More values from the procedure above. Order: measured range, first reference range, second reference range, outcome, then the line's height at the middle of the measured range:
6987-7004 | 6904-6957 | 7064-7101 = 0.41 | 15.1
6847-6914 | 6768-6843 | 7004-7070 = 0.86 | 15.1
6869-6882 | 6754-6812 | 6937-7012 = 0.33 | 14.9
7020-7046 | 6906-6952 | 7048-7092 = 0.42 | 14.9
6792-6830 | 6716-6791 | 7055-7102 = -3.92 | 13.9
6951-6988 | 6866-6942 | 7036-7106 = -3.86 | 14.9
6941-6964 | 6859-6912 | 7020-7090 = -3.24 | 14.7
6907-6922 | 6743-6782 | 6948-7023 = -1.03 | 14.8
